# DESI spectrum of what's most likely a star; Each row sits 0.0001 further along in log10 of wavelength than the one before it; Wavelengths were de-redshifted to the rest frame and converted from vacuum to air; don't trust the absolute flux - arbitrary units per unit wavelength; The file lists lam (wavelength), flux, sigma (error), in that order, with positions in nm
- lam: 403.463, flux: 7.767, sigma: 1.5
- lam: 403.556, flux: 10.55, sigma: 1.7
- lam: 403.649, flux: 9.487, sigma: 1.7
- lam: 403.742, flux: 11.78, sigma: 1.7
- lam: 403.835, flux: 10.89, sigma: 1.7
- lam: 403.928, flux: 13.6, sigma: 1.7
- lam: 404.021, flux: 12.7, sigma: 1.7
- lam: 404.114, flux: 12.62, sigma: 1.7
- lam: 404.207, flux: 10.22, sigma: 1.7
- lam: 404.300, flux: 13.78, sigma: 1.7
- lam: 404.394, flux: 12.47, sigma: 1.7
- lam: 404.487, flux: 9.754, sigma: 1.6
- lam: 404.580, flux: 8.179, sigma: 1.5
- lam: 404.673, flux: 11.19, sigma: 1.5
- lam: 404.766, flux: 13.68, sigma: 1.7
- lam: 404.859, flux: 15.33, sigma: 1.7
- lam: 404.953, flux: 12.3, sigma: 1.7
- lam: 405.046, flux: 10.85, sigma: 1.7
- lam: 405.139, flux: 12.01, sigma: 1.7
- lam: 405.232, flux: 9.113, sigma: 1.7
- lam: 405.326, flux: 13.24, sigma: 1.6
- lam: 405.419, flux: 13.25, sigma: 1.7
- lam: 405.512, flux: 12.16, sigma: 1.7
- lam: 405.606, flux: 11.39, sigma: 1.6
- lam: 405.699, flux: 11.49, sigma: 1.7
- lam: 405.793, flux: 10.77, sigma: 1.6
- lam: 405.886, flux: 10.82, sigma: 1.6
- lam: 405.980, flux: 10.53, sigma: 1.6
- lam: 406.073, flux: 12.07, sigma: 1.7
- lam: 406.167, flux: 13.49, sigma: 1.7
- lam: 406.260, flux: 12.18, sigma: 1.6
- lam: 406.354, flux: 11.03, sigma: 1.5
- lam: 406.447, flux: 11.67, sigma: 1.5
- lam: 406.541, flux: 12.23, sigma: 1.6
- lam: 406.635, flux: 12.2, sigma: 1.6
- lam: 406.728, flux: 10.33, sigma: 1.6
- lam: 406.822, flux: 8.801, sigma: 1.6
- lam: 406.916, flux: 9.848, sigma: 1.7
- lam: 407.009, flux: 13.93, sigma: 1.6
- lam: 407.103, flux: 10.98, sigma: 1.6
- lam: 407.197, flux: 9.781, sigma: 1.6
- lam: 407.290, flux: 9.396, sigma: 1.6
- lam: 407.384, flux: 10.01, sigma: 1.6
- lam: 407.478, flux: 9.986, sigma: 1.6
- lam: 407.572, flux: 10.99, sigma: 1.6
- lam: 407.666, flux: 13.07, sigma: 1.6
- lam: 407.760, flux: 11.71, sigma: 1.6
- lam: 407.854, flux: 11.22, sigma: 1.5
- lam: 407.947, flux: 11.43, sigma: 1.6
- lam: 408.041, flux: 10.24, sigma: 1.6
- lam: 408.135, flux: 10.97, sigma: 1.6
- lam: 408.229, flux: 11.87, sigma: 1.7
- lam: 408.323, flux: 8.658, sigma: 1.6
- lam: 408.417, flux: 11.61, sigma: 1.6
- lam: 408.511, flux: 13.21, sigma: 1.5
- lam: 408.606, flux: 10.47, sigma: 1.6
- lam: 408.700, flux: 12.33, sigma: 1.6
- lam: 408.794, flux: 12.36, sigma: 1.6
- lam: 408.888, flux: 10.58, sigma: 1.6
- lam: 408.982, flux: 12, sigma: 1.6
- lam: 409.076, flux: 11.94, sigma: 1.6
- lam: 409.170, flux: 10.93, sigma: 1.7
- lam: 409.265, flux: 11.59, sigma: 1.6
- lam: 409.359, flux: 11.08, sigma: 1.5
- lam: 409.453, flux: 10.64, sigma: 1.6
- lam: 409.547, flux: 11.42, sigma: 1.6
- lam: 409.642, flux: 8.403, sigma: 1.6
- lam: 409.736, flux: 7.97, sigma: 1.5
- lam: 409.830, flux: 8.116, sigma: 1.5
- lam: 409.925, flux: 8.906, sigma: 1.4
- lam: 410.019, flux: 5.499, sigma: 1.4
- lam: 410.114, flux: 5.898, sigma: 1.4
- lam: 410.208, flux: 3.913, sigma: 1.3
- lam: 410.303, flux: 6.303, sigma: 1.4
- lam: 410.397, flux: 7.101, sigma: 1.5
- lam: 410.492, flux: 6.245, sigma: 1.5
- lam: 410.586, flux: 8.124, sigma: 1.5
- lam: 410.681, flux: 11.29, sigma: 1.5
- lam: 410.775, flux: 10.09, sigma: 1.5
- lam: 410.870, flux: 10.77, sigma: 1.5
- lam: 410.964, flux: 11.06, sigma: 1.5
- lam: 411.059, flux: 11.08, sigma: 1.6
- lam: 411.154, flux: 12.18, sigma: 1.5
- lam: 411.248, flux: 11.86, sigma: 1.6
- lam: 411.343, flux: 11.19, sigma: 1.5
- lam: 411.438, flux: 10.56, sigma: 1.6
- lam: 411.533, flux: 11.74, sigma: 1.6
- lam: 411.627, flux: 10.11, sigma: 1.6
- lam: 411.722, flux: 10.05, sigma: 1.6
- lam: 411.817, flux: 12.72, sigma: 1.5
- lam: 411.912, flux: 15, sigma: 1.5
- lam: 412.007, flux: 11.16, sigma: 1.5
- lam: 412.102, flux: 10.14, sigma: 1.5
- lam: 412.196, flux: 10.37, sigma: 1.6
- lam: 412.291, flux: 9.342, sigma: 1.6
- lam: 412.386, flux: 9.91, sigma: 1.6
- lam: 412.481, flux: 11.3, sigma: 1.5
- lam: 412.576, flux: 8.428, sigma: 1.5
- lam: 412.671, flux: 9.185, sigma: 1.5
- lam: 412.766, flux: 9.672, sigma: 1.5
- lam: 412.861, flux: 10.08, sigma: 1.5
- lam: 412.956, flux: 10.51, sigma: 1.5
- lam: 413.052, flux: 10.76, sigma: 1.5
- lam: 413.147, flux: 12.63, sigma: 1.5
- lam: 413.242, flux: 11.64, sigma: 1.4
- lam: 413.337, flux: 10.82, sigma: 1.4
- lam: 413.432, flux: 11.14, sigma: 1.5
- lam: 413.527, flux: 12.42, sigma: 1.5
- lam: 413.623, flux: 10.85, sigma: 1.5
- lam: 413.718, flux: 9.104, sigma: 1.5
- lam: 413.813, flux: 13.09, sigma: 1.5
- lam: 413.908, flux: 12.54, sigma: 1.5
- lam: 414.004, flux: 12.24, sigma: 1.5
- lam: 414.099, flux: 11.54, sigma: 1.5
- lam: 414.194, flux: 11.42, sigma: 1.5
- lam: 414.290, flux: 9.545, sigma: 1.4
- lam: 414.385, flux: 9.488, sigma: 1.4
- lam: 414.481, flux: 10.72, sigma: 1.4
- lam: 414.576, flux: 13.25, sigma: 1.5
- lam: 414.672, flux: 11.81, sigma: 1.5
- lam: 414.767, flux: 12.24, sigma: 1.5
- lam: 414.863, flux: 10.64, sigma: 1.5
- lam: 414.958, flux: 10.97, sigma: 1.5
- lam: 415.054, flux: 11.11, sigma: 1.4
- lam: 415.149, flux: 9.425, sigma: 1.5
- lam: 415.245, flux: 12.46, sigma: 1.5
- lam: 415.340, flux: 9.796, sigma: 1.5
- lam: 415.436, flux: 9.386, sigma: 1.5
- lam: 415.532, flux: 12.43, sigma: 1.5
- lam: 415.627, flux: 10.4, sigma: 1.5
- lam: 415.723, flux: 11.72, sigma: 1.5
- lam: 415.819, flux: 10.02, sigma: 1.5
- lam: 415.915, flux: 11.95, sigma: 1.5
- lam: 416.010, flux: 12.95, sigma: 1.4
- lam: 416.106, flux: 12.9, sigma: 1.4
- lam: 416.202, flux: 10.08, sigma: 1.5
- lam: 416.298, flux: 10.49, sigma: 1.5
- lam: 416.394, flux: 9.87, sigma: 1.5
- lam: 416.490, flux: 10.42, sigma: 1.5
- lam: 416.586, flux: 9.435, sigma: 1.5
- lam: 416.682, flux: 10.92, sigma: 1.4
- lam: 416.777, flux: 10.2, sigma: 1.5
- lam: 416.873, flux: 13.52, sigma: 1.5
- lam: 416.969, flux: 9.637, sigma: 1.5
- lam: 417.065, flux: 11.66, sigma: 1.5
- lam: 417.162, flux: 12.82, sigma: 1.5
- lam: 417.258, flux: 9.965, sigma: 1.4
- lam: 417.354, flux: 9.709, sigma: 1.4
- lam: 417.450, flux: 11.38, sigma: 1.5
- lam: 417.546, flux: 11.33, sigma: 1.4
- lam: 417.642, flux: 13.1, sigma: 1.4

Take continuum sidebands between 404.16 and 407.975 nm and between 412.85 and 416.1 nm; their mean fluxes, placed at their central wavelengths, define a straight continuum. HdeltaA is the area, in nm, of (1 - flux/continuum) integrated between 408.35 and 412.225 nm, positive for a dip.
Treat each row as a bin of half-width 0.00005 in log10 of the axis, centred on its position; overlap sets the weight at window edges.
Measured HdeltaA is 0.394 nm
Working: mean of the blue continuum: 11.4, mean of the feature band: 10.2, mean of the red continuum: 11.2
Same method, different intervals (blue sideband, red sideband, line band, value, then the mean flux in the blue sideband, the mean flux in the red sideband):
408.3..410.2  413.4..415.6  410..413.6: 0.18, 10.1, 11.2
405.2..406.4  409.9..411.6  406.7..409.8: -0.15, 11.7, 9.12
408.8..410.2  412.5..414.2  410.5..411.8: -0.06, 9.56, 11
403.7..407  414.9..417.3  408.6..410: 0.12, 11.7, 11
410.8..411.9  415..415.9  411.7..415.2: 0.01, 11.3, 10.8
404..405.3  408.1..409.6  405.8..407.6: 0.08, 11.7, 11.3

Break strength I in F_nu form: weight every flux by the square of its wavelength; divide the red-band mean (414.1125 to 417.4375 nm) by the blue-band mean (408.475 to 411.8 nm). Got 1.14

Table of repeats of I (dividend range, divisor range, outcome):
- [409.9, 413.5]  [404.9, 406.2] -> 0.88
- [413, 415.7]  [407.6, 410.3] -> 1.13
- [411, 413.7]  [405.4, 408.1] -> 1.00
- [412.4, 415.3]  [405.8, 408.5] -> 1.02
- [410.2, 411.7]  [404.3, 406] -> 0.86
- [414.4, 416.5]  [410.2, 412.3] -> 1.11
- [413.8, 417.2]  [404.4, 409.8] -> 1.04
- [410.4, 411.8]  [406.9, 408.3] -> 0.96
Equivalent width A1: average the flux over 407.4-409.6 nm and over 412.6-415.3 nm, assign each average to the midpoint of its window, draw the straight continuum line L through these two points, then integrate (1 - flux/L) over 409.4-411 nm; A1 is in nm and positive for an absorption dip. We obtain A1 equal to 0.41 nm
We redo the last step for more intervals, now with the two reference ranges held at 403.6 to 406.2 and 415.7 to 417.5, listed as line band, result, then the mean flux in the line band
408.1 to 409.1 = 0.01 nm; 11.4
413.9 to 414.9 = -0.02 nm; 11.4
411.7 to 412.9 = 0.08 nm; 10.6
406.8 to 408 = 0.07 nm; 10.9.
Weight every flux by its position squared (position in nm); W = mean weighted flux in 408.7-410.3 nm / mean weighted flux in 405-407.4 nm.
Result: 0.8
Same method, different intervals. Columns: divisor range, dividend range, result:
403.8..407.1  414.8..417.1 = 0.98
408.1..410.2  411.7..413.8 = 1.08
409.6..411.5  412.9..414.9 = 1.30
